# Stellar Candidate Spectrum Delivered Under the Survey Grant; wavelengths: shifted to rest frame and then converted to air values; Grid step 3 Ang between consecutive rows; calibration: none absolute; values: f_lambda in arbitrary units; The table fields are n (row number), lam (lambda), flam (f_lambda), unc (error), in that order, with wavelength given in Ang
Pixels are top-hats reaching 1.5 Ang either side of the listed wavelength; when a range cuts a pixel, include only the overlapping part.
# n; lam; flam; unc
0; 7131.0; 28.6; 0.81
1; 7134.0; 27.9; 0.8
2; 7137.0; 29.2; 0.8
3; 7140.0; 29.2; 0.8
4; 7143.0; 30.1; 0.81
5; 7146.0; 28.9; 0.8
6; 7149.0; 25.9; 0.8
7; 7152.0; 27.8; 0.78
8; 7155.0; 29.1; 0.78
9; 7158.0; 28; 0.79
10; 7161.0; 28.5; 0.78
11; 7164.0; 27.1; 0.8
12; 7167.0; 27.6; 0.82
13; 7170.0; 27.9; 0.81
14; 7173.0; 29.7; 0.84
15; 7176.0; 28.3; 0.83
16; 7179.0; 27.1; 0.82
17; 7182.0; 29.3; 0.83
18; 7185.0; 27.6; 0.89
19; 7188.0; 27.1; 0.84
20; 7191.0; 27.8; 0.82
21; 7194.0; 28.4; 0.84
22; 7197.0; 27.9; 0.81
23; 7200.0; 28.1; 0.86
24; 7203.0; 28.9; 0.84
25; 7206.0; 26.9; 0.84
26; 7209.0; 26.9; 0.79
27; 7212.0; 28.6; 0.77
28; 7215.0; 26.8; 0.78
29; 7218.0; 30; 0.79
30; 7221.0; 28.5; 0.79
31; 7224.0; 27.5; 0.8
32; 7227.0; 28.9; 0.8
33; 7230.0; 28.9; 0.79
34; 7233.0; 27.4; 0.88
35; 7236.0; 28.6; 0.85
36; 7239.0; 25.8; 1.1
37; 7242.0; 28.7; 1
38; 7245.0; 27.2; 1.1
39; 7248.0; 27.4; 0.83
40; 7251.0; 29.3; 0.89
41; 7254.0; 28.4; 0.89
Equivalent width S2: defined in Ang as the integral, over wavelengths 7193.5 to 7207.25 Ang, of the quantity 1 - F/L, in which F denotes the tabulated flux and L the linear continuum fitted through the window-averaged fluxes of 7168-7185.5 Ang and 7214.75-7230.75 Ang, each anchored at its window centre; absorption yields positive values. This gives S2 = 0.20 Ang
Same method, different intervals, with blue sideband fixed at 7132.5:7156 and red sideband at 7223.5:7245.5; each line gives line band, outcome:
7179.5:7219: 0.2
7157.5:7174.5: 0.1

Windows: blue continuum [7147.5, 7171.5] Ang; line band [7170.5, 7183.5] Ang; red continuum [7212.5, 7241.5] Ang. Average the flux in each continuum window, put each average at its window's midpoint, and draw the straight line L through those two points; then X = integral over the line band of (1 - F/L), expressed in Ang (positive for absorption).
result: -0.3 Ang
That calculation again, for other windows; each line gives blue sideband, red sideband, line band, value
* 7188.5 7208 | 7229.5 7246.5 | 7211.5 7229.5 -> -0.4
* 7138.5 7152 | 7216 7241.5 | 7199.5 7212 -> 0.2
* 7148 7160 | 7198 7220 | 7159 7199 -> -0.2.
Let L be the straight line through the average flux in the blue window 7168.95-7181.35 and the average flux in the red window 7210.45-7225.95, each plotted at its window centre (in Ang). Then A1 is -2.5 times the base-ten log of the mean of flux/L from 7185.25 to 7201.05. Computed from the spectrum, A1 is 0.019 mag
